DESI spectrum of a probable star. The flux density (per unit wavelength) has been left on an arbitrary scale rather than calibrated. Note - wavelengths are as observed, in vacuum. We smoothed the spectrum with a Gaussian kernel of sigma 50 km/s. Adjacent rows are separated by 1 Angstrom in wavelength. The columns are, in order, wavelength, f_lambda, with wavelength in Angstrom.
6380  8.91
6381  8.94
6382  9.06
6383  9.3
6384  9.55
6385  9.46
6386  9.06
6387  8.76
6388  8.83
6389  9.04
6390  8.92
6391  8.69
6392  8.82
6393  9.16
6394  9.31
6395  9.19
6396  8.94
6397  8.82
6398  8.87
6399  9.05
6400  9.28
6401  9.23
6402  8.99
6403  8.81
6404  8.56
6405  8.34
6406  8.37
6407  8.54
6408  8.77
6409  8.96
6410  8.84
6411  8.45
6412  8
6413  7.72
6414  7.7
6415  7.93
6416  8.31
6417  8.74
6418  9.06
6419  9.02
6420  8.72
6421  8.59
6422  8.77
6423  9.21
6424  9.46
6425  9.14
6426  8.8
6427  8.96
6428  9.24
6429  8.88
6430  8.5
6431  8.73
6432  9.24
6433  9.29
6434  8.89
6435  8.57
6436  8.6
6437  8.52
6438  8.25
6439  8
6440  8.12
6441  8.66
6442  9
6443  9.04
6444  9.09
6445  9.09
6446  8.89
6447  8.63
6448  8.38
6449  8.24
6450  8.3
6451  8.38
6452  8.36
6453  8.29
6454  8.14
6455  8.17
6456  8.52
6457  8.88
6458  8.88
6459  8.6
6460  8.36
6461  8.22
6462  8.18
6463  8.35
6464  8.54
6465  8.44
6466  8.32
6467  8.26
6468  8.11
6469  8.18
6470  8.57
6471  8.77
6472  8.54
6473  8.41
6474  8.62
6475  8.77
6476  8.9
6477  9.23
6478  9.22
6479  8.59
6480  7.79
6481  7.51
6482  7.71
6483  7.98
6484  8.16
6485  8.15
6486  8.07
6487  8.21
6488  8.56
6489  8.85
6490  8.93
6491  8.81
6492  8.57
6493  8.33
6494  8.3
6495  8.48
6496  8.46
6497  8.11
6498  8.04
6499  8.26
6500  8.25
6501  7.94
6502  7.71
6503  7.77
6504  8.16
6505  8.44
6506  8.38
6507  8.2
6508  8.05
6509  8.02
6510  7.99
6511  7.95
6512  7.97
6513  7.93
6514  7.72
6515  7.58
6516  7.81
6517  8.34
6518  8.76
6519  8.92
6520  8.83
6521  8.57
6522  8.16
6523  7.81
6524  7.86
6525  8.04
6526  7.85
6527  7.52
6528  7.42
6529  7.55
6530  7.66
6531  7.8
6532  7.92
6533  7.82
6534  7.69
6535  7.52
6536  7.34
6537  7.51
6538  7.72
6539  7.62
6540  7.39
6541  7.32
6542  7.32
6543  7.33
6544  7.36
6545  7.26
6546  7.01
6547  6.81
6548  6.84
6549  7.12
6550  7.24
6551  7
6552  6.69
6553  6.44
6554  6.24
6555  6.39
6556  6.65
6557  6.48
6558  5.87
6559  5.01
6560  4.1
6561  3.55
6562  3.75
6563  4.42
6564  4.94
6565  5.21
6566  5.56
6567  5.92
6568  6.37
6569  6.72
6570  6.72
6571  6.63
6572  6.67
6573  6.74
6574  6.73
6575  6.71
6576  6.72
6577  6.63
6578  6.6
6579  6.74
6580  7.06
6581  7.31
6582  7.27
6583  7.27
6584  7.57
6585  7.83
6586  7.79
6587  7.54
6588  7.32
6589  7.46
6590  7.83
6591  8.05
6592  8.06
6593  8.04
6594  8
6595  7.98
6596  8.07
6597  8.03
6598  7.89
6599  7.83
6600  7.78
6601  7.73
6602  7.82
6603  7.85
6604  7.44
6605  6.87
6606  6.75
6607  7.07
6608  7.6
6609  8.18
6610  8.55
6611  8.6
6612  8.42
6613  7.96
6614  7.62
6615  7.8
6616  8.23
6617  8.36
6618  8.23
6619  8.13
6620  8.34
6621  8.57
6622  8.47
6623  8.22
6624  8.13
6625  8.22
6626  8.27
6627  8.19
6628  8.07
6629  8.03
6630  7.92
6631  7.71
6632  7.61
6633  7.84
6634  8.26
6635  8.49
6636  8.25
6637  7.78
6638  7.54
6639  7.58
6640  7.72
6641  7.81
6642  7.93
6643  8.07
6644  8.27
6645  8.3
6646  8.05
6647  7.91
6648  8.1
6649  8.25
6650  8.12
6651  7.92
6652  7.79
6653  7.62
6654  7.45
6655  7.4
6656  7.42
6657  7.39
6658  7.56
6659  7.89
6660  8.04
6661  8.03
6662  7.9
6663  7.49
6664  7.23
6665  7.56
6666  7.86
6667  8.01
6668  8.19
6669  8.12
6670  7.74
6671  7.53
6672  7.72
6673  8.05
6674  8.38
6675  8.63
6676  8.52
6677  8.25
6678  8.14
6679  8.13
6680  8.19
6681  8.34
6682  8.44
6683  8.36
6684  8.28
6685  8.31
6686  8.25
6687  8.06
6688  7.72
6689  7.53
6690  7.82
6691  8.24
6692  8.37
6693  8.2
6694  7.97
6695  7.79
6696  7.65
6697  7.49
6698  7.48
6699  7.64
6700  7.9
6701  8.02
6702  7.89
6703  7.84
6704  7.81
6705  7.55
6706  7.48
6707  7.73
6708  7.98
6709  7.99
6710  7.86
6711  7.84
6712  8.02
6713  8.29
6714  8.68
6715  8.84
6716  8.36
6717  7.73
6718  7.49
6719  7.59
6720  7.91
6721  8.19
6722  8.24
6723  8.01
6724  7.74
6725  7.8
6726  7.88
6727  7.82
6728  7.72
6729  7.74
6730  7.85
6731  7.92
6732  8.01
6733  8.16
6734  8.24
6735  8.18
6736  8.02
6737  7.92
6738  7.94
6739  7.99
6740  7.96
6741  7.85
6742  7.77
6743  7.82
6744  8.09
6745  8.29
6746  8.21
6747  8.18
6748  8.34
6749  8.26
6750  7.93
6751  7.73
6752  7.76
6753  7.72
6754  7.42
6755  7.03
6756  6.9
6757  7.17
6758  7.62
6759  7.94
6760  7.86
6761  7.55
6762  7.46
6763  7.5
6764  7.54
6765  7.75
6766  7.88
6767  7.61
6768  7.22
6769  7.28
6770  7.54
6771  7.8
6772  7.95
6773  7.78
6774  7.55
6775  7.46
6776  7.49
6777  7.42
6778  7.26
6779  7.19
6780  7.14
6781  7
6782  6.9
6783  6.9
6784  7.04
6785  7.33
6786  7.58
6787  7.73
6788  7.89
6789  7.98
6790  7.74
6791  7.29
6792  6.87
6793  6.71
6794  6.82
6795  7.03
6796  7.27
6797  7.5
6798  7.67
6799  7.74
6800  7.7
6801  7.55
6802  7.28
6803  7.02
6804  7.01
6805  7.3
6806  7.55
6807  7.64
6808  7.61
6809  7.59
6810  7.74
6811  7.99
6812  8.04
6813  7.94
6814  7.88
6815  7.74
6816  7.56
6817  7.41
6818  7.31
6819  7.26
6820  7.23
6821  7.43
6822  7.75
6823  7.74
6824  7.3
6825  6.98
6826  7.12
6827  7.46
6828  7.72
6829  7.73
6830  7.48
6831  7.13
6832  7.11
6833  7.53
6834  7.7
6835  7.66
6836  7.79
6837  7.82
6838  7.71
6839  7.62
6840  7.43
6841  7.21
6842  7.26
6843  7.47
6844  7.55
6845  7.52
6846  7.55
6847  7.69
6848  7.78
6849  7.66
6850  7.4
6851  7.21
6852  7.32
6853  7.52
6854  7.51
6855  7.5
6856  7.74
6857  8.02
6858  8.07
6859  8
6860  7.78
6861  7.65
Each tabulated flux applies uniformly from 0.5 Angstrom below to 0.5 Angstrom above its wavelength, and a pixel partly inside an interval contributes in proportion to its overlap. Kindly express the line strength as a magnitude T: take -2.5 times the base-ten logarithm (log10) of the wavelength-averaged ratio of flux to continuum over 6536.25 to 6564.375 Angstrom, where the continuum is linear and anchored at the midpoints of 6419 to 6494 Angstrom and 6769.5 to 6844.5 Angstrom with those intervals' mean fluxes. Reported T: 0.276 mag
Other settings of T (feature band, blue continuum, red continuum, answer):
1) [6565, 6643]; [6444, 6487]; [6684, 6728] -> 0.072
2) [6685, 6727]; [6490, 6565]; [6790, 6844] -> -0.067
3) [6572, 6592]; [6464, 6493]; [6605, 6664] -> 0.125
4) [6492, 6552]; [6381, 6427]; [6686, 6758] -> 0.087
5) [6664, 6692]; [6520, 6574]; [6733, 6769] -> -0.089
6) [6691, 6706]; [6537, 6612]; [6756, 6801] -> -0.083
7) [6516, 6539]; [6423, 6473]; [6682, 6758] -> 0.064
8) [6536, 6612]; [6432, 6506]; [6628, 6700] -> 0.171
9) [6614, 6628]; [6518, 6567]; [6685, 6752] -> -0.115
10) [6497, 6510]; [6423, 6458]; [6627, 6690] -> 0.050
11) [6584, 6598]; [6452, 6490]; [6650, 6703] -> 0.039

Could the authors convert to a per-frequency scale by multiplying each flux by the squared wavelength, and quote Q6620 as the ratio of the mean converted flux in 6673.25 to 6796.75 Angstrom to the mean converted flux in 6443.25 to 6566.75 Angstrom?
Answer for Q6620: 1.1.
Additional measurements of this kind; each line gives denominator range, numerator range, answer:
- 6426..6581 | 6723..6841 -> 1.06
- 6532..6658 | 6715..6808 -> 1.09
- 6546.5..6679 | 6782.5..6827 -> 1.06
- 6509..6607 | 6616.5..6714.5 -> 1.15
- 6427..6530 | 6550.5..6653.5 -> 0.92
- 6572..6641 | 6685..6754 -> 1.06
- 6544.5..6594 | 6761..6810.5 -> 1.20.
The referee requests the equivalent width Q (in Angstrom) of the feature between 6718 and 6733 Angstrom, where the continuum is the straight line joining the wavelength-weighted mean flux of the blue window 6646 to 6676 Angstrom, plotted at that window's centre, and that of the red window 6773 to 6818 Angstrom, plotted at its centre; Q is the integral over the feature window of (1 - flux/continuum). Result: -0.5 Angstrom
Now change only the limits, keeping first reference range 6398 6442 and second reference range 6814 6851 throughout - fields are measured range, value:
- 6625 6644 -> 0.3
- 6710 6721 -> -0.3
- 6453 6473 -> 0.4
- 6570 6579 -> 1.7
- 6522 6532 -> 0.8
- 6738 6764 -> -0.1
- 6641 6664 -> 0.5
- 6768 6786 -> 0.7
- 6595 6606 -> 0.6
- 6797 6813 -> 0.0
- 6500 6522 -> 0.7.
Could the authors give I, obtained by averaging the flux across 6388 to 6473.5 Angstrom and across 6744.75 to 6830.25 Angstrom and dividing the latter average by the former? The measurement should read 0.9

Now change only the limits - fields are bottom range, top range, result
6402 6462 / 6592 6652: 0.93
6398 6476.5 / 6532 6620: 0.82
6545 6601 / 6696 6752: 1.17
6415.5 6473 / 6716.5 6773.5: 0.90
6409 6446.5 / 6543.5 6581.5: 0.72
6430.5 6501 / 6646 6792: 0.92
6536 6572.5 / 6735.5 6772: 1.21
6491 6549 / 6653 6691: 1.01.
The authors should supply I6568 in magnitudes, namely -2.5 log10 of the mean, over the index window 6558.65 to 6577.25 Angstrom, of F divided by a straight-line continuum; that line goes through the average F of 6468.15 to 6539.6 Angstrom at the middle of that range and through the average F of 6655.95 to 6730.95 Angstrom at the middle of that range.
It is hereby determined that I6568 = 0.37 mag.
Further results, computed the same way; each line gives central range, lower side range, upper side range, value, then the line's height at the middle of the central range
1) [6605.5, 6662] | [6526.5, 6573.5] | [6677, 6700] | -0.07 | 7.48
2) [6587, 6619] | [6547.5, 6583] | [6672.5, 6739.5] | -0.17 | 6.7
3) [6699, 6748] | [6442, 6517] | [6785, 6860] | -0.03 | 7.76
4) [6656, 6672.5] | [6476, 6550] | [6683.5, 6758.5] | 0.02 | 7.93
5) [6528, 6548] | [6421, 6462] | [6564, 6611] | 0.04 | 7.74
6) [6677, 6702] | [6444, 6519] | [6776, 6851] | -0.03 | 7.78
